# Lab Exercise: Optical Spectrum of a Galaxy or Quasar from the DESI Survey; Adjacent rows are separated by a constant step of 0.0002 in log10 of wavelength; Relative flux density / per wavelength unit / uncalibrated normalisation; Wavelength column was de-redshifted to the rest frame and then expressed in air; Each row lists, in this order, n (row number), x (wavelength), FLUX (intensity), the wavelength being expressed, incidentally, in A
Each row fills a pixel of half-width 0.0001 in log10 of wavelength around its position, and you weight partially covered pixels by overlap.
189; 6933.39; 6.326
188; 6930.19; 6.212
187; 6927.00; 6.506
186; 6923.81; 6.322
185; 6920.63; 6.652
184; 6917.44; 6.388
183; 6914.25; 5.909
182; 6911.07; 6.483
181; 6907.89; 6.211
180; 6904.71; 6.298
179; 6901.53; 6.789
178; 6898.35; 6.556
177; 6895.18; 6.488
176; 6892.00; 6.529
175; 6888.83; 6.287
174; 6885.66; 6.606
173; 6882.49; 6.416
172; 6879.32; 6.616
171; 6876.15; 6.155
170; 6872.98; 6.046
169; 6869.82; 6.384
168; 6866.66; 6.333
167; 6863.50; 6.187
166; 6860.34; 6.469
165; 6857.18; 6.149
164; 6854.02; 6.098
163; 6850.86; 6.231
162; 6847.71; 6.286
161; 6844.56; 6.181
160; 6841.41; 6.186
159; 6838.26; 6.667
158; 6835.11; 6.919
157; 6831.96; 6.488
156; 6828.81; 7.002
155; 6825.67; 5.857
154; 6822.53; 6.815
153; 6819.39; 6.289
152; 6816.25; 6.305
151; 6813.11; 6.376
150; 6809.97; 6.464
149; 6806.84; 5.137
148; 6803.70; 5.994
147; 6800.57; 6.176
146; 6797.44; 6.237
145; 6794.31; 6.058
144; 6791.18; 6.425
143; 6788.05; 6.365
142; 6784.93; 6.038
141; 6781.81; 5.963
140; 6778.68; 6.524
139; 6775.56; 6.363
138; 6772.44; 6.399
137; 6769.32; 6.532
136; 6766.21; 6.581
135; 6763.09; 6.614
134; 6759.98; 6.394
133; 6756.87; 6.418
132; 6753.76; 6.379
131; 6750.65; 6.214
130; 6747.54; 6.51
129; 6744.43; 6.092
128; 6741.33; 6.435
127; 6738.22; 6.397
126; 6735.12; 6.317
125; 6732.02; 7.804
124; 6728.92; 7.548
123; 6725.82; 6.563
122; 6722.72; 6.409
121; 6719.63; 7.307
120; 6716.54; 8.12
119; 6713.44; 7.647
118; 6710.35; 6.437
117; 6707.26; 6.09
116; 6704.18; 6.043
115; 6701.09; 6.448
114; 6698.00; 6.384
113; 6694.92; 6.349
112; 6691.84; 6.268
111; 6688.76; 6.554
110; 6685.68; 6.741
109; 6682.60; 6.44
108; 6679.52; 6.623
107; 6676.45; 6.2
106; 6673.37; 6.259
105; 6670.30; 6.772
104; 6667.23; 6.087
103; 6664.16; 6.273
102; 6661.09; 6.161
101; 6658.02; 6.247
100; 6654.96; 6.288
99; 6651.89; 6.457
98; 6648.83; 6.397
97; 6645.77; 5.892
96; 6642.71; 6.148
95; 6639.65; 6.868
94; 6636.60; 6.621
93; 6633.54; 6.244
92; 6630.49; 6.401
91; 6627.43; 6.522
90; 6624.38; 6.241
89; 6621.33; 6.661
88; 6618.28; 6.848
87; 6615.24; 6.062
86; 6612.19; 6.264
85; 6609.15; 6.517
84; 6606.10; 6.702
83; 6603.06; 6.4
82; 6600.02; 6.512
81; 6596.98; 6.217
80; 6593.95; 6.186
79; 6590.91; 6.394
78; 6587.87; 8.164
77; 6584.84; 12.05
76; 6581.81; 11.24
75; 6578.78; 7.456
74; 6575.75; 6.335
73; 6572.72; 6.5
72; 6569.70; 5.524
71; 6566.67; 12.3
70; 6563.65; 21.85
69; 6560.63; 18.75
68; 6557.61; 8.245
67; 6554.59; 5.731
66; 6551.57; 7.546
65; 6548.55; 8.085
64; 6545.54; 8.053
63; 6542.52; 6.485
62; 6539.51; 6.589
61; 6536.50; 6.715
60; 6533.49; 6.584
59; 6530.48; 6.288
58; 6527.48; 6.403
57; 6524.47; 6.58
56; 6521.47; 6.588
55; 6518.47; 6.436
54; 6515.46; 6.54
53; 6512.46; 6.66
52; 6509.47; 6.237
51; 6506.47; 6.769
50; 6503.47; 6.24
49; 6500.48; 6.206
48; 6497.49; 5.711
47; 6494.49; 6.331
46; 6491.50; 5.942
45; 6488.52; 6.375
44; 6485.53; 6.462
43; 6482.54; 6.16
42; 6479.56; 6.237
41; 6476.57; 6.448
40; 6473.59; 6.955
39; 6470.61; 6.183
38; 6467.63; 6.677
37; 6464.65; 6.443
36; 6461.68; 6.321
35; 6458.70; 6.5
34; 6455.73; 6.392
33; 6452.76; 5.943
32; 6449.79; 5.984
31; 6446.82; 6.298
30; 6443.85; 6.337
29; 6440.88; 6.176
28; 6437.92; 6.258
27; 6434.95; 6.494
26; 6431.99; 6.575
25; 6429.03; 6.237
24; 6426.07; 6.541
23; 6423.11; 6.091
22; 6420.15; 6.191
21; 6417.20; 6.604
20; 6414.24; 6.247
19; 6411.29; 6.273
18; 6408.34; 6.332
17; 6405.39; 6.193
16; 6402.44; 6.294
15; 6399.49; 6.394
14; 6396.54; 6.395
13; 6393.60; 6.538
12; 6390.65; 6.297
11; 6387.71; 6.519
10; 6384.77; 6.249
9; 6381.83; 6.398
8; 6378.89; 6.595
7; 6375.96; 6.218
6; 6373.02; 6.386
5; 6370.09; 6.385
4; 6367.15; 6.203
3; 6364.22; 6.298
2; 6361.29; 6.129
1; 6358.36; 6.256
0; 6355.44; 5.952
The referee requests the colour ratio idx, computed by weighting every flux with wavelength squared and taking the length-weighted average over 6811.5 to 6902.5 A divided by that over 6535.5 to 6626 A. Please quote 0.9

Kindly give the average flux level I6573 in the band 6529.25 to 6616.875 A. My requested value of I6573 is 8.2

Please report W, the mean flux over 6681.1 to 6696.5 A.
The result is 6.47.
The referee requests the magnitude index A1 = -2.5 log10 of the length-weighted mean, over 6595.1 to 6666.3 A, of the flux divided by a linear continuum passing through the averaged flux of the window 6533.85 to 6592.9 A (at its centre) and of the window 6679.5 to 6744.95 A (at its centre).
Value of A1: 0.24 mag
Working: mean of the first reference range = 9.09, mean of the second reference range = 6.69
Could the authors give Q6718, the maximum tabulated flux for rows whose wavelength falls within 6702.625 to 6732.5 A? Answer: 8.12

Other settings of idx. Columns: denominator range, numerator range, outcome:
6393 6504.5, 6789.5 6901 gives 1.13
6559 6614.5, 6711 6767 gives 0.79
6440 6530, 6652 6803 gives 1.10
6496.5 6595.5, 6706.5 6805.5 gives 0.87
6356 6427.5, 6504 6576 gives 1.34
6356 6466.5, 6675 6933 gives 1.15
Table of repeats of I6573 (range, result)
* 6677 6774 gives 6.61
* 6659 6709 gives 6.35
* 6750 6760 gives 6.36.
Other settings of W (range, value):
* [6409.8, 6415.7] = 6.27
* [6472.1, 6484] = 6.45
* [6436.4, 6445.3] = 6.25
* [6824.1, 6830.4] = 6.43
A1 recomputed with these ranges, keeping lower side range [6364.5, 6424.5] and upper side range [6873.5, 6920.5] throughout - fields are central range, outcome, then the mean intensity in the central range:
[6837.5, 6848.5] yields 0.02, 6.31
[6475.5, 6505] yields 0.03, 6.21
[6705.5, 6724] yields -0.10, 7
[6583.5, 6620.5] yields -0.10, 6.99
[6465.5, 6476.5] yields -0.04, 6.57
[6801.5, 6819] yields 0.06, 6.07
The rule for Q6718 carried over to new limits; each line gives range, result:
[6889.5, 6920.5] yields 6.789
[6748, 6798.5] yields 6.614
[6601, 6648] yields 6.868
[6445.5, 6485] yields 6.955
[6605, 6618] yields 6.702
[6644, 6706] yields 6.772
